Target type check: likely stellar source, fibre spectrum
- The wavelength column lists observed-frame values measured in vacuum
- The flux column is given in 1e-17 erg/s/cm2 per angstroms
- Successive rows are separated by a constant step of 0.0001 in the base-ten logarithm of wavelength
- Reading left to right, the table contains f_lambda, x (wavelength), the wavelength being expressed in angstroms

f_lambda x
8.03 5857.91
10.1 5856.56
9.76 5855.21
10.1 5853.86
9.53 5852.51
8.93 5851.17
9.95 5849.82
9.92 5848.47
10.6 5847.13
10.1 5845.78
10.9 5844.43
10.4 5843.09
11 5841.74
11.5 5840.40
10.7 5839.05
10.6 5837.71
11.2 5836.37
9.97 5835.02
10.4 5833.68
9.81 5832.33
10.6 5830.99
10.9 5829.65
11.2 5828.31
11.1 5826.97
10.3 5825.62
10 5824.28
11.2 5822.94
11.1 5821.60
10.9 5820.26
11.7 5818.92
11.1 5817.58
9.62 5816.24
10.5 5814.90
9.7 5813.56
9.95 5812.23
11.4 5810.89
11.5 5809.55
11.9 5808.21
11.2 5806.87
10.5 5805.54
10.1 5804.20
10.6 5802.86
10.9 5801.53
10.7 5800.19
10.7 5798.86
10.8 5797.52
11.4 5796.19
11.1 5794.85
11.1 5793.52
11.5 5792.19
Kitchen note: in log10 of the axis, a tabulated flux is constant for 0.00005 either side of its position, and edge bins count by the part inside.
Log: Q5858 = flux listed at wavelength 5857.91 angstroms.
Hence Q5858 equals 8.03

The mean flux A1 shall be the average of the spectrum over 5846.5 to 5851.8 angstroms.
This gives 9.85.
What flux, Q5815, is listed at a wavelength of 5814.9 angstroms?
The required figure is 10.5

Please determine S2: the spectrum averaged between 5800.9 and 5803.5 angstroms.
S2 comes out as 10.8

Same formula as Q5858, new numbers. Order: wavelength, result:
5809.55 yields 11.5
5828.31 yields 11.2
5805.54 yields 10.5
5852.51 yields 9.53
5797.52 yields 10.8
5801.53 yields 10.9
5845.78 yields 10.1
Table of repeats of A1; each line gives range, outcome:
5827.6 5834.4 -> 10.6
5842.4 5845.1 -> 10.7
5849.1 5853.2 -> 9.47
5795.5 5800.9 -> 10.9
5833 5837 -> 10.5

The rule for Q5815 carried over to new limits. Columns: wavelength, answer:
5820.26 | 10.9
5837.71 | 10.6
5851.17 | 8.93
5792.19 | 11.5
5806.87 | 11.2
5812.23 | 9.95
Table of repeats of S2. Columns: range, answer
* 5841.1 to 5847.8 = 10.6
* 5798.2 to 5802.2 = 10.8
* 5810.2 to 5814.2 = 10.4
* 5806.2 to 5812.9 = 11.2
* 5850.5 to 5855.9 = 9.58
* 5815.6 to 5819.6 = 10.8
